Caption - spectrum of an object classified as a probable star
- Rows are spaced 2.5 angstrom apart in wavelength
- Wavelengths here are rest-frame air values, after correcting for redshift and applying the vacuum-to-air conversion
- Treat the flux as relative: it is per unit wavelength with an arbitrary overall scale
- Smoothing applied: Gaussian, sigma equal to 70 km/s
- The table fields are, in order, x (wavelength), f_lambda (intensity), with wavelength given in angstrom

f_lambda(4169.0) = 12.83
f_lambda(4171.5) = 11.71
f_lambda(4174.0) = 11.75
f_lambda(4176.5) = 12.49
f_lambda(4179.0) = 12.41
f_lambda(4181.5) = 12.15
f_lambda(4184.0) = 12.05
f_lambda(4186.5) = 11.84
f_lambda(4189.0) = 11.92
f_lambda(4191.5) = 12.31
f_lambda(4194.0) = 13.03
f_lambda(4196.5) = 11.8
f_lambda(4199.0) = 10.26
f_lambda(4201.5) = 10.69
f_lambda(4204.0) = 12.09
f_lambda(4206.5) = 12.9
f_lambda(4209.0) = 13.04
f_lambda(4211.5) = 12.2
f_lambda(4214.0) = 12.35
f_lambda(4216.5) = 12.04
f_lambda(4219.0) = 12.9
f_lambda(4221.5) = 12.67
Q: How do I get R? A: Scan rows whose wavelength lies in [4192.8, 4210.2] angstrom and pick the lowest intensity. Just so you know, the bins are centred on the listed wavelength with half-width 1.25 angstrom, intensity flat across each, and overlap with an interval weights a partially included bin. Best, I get 10.26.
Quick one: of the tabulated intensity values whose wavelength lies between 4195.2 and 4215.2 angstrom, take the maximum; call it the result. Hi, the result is 13.04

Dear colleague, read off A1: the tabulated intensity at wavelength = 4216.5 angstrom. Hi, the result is 12.04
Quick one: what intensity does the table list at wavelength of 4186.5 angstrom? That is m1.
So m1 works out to 11.84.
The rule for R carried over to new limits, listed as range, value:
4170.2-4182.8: 11.71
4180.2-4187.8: 11.84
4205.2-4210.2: 12.9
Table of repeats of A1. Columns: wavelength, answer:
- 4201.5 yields 10.69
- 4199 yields 10.26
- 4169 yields 12.83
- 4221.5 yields 12.67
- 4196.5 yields 11.8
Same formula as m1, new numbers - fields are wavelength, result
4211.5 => 12.2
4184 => 12.05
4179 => 12.41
